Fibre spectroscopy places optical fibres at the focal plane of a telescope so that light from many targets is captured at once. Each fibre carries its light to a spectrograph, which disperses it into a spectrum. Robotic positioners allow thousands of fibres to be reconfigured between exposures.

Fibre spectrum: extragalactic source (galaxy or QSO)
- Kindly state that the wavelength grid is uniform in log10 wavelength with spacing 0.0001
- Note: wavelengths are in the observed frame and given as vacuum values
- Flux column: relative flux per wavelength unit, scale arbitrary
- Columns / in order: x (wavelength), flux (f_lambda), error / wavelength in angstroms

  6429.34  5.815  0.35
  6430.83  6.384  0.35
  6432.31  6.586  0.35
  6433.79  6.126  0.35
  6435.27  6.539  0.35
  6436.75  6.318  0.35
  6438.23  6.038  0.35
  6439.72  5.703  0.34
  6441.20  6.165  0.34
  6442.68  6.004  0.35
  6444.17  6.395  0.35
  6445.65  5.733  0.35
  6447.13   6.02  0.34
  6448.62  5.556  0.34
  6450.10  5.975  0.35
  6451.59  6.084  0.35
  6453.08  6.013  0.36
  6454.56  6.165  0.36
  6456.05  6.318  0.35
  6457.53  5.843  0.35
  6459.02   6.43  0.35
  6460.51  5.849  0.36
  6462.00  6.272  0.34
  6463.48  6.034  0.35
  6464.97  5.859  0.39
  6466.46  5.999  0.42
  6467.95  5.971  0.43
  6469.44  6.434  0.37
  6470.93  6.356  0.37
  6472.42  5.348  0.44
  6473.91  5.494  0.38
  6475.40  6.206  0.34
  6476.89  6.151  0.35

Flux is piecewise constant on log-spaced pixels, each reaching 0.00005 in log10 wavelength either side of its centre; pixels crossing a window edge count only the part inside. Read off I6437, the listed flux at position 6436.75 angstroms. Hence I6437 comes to 6.318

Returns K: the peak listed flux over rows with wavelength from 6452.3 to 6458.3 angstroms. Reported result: 6.318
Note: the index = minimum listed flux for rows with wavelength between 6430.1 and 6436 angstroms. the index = 6.126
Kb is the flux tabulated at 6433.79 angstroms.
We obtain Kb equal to 6.126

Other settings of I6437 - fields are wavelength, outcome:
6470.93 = 6.356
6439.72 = 5.703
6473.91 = 5.494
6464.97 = 5.859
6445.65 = 5.733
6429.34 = 5.815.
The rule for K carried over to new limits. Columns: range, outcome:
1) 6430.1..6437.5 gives 6.586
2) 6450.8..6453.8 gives 6.084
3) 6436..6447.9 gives 6.395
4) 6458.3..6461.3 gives 6.43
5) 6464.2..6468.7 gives 5.999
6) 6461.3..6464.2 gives 6.272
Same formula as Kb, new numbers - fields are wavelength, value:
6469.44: 6.434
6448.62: 5.556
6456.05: 6.318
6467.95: 5.971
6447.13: 6.02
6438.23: 6.038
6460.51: 5.849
